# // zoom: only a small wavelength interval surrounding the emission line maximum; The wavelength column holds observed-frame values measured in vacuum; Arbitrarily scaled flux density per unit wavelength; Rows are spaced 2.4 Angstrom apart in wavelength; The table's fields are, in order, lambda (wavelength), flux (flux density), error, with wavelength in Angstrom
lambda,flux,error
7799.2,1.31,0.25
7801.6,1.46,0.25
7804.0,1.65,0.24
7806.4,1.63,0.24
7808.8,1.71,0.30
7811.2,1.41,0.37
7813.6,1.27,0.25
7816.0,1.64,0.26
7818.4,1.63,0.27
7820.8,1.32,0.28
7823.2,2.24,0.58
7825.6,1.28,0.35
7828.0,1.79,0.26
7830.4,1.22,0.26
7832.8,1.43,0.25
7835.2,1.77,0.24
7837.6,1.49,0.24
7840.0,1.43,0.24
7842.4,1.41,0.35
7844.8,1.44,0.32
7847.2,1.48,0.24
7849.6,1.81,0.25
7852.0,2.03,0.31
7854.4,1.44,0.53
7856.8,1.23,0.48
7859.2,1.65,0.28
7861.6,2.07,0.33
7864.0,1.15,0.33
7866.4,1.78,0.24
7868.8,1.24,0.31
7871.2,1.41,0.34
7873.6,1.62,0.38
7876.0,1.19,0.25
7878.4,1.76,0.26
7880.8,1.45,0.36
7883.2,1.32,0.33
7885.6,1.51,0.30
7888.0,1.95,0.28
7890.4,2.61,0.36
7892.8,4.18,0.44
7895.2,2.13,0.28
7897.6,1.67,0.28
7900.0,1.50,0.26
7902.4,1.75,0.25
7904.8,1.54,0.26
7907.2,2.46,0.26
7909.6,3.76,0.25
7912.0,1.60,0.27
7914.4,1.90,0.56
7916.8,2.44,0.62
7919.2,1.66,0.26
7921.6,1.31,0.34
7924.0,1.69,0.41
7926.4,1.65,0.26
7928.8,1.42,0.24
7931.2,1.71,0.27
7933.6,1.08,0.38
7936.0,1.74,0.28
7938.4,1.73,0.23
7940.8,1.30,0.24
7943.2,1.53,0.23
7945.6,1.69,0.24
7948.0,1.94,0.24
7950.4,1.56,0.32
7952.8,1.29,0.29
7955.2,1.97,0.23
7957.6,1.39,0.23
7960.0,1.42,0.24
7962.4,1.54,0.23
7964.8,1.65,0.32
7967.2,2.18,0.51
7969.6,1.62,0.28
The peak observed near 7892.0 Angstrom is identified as [S II]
